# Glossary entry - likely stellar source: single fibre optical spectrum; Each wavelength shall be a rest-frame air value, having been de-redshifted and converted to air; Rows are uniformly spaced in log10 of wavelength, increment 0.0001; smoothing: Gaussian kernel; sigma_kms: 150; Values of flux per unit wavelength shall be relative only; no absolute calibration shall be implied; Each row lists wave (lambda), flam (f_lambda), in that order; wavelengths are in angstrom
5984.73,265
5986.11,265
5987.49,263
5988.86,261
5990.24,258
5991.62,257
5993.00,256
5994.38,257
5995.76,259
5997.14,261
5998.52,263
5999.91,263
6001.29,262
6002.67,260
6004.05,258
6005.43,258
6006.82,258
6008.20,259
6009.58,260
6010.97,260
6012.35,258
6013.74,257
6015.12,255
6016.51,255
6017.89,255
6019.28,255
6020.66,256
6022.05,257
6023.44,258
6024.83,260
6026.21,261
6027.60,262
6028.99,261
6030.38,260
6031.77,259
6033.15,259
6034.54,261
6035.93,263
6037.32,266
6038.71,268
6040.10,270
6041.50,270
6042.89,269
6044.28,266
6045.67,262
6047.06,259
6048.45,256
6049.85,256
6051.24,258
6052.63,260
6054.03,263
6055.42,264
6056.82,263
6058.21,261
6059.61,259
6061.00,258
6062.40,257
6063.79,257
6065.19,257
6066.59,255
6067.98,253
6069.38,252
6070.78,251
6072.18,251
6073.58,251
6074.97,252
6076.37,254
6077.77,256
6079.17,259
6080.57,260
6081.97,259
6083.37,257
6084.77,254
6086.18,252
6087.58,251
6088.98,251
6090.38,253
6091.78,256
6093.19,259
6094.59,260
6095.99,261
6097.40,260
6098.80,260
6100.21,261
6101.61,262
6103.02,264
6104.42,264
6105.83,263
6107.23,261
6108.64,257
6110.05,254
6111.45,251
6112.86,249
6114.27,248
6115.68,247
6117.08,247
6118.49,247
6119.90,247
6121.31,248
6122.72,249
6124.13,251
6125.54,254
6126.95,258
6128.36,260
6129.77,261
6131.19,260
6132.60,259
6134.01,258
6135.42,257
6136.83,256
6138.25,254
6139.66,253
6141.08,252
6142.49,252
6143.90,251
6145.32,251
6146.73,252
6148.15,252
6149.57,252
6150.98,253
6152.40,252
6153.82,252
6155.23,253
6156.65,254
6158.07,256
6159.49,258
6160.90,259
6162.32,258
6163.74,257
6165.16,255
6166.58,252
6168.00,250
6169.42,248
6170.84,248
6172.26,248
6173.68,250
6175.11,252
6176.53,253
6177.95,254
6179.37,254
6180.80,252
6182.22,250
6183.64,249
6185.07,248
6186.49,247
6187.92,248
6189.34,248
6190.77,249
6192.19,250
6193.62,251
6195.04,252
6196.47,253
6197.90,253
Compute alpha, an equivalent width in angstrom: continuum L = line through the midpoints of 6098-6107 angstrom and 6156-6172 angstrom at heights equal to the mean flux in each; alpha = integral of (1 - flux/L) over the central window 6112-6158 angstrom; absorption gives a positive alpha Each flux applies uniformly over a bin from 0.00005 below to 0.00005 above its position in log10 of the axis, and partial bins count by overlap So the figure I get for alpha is 0.9 angstrom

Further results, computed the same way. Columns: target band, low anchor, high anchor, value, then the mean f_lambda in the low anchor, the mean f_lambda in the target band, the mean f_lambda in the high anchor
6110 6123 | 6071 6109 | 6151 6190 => 0.36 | 257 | 249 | 252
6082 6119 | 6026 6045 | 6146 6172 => 0.36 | 264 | 256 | 253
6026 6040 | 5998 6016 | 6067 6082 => -0.28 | 259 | 262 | 254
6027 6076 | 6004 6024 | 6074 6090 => -0.70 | 257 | 260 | 255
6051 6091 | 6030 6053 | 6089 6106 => 0.77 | 263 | 256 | 260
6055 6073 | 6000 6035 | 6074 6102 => 0.06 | 259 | 257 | 257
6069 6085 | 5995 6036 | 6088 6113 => 0.23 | 259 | 255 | 258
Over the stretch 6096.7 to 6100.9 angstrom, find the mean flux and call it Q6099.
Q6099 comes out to 260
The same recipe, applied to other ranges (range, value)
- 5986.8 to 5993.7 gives 259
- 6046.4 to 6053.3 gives 258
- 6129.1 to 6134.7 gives 259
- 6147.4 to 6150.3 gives 252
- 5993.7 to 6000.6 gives 260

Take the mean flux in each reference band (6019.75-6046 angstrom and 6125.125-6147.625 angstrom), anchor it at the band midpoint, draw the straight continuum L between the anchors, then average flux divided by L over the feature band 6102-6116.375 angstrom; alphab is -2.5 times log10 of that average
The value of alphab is 0.01 mag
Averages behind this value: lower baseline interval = 262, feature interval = 256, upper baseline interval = 255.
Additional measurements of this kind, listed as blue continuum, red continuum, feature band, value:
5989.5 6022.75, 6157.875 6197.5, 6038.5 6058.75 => -0.03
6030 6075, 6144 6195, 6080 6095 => 0.01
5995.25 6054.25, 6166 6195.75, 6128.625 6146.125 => -0.01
